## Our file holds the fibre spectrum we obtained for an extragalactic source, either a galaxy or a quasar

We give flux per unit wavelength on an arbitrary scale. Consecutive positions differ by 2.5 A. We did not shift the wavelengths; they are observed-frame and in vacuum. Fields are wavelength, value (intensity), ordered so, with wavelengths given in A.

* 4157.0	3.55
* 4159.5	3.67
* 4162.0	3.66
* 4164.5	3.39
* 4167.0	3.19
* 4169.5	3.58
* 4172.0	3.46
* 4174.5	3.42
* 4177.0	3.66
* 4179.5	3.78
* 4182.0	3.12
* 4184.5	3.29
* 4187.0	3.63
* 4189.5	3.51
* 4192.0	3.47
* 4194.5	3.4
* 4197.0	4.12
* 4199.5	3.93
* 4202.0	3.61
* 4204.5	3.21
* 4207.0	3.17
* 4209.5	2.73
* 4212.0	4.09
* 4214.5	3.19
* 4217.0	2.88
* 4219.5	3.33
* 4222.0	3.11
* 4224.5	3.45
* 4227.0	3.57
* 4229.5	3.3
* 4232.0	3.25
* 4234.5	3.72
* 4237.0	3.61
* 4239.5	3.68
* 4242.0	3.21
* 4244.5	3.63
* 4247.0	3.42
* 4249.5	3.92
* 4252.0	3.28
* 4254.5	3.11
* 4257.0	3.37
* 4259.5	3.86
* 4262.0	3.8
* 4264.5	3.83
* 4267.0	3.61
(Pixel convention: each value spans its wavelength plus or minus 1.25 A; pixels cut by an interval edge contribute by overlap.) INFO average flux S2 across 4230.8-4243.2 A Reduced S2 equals 3.5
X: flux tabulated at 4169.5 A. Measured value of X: 3.58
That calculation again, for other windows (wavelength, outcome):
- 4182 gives 3.12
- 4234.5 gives 3.72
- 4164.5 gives 3.39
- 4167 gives 3.19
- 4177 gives 3.66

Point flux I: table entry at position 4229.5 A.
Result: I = 3.3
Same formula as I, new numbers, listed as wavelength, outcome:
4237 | 3.61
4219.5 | 3.33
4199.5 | 3.93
